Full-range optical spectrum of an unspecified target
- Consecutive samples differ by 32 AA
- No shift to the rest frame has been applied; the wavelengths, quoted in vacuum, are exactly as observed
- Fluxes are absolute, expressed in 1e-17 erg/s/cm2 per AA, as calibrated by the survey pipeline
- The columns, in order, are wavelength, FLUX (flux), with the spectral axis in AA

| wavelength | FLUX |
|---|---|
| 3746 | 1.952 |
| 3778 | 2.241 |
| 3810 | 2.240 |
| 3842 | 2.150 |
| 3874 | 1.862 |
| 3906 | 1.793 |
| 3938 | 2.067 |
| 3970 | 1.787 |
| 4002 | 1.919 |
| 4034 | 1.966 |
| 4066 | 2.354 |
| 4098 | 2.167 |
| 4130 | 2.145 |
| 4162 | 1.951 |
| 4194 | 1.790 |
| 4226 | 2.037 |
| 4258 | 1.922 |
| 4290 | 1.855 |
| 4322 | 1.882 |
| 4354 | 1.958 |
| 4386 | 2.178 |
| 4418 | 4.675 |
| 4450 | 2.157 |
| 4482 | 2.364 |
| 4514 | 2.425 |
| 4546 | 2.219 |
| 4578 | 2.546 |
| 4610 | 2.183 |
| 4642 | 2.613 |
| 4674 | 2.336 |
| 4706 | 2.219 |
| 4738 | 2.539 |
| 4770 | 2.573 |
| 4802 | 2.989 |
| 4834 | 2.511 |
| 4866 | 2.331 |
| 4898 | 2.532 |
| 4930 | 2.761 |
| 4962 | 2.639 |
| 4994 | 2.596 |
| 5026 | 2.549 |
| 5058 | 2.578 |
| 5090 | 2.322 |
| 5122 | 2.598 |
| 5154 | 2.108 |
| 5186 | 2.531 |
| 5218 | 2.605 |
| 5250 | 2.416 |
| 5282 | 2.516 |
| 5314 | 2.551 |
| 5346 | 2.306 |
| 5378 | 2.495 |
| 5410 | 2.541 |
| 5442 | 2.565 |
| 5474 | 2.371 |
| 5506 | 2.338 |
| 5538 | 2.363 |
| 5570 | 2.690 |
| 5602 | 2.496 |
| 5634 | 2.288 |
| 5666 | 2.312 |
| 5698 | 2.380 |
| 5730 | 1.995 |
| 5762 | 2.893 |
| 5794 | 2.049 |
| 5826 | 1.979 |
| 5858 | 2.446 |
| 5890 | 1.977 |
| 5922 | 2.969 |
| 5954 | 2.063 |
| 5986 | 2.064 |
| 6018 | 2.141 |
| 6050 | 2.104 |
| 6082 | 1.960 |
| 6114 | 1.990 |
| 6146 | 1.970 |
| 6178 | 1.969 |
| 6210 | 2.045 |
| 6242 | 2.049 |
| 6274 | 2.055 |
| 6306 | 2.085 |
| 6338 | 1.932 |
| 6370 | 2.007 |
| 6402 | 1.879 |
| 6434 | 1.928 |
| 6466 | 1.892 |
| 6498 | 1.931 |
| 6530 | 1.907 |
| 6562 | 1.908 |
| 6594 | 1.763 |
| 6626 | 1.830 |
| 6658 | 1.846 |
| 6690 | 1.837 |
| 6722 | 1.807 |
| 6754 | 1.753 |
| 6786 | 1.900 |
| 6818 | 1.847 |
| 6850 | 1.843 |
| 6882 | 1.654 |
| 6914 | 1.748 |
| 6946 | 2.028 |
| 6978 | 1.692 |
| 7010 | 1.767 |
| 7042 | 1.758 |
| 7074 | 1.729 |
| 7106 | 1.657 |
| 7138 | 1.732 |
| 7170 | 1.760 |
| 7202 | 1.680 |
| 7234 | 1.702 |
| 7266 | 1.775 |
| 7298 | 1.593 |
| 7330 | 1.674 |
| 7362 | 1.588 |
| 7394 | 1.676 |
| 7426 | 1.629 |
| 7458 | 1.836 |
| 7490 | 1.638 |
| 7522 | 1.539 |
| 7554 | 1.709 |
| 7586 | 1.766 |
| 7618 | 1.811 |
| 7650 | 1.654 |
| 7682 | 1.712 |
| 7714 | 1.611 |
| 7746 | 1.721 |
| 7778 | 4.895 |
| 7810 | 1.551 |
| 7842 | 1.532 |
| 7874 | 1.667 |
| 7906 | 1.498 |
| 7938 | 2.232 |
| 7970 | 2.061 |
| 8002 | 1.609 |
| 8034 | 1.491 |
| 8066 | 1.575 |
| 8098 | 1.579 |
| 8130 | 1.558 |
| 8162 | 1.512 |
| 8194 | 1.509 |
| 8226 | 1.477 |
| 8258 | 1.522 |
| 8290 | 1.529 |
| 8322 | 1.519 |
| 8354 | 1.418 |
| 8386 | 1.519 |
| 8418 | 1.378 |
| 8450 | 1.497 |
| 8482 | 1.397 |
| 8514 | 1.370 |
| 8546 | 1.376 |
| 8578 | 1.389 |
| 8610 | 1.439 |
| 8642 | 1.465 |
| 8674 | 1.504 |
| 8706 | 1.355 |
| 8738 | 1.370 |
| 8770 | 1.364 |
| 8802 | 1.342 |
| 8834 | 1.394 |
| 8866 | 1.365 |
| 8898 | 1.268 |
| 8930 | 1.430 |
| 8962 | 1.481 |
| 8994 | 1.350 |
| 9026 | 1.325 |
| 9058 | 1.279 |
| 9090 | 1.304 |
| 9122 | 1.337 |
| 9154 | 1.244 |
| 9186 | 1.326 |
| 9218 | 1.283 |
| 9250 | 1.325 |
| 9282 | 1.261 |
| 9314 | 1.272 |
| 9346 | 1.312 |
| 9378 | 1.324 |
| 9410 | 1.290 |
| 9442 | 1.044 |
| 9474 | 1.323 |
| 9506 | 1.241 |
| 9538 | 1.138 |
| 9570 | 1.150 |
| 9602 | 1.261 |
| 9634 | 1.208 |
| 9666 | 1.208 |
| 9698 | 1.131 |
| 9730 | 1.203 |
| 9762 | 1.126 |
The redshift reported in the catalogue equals 0.183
